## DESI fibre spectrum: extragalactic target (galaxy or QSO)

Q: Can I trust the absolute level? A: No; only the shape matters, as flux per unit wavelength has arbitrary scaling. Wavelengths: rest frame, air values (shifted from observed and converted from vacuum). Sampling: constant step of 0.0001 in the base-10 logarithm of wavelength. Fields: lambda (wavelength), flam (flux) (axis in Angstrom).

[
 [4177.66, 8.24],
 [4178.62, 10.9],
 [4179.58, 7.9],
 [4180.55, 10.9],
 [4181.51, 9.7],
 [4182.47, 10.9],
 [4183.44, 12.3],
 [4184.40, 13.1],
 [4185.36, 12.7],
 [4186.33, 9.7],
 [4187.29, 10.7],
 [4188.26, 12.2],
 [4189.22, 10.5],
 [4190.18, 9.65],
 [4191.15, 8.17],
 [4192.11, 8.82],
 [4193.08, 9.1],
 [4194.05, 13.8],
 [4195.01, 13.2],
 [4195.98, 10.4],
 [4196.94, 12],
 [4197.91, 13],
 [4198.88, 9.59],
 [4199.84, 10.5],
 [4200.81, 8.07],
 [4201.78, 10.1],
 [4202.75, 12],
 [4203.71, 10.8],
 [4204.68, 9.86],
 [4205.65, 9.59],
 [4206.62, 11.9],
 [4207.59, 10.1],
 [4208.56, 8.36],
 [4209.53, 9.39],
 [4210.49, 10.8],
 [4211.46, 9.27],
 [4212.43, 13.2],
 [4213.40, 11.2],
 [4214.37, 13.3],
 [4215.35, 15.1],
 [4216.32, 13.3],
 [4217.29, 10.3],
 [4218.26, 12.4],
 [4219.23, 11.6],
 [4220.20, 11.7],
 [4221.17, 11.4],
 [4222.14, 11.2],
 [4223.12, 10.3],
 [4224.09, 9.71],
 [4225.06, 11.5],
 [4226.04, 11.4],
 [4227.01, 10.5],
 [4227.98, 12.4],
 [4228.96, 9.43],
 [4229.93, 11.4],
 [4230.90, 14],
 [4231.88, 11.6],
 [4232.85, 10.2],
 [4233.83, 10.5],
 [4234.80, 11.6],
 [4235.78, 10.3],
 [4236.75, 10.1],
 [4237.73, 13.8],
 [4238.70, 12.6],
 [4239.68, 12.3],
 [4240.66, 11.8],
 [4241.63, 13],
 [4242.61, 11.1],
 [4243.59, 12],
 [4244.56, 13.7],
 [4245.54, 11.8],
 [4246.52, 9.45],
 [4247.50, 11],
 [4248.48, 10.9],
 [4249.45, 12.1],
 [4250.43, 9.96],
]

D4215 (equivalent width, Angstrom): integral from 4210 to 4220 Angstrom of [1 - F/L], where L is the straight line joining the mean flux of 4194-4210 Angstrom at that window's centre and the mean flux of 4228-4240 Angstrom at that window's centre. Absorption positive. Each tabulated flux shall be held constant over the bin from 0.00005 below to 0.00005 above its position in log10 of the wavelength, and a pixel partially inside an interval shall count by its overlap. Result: -0.9 Angstrom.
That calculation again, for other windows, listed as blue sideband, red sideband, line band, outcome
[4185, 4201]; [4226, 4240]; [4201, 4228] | 0.06 Angstrom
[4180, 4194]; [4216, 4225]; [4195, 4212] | 0.86 Angstrom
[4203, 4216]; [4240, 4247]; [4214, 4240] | -0.38 Angstrom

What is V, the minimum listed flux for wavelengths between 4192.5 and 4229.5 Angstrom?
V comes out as 8.07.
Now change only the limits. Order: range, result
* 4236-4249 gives 9.45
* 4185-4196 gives 8.17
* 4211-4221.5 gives 9.27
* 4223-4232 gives 9.43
